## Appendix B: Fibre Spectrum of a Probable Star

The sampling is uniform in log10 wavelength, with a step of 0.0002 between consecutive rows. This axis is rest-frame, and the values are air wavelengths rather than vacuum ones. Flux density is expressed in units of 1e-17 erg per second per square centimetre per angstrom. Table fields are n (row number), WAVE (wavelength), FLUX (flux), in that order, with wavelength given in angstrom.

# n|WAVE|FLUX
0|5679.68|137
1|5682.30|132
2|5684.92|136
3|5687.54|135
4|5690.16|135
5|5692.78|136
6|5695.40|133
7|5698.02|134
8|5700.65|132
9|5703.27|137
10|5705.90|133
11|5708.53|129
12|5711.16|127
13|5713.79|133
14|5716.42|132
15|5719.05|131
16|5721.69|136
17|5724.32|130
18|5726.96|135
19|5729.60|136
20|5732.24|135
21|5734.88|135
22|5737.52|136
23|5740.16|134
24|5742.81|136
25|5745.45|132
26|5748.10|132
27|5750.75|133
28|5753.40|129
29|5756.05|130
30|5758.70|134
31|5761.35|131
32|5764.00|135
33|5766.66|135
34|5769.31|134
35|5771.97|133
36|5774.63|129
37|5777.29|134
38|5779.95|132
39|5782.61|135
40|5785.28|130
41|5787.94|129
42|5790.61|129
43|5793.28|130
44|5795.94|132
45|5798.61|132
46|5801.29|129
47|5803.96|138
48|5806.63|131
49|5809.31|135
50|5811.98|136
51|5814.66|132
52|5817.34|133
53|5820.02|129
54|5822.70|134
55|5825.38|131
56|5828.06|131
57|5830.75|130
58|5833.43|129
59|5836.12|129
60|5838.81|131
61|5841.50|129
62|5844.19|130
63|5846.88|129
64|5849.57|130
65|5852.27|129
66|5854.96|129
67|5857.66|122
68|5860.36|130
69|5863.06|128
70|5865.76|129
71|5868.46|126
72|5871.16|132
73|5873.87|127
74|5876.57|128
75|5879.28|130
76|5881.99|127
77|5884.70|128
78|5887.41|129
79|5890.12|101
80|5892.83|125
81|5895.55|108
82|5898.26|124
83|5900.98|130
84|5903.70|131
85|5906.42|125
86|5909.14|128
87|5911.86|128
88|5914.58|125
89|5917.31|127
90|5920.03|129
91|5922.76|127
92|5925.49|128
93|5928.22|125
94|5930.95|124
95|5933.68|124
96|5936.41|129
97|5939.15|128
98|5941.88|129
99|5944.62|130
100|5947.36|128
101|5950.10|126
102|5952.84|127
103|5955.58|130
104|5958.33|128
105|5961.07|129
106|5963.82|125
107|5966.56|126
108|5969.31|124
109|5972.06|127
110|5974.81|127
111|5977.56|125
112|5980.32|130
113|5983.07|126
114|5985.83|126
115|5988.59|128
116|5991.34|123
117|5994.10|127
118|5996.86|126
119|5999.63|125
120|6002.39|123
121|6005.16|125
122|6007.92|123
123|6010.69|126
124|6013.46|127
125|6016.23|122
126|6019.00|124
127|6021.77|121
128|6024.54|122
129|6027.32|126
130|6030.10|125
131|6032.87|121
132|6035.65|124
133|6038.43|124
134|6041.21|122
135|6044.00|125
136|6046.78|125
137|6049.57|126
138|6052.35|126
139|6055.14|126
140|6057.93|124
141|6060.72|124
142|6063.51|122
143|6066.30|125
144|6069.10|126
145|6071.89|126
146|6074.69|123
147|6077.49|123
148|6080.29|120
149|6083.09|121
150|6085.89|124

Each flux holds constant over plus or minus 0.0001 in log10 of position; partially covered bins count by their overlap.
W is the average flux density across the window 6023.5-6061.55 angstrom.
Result 124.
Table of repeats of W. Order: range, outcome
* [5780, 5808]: 131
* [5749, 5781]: 132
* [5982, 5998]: 126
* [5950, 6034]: 125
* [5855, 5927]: 126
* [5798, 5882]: 130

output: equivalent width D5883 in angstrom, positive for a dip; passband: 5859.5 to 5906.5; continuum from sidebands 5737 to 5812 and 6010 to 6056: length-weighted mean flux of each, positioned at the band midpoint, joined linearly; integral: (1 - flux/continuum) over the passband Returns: 1.3 angstrom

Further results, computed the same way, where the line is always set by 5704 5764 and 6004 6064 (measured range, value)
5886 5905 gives 1.0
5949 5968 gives -0.1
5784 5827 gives -0.4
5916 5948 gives -0.1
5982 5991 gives -0.1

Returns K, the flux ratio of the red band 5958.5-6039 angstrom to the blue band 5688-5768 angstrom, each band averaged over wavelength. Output 0.94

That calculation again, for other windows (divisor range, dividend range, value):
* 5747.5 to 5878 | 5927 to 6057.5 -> 0.96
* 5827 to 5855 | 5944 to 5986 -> 0.98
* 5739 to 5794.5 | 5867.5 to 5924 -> 0.95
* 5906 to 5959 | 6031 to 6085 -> 0.97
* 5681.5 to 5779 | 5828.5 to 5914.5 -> 0.95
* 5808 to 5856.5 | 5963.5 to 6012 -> 0.96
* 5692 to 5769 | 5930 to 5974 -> 0.96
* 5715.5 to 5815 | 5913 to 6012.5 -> 0.95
